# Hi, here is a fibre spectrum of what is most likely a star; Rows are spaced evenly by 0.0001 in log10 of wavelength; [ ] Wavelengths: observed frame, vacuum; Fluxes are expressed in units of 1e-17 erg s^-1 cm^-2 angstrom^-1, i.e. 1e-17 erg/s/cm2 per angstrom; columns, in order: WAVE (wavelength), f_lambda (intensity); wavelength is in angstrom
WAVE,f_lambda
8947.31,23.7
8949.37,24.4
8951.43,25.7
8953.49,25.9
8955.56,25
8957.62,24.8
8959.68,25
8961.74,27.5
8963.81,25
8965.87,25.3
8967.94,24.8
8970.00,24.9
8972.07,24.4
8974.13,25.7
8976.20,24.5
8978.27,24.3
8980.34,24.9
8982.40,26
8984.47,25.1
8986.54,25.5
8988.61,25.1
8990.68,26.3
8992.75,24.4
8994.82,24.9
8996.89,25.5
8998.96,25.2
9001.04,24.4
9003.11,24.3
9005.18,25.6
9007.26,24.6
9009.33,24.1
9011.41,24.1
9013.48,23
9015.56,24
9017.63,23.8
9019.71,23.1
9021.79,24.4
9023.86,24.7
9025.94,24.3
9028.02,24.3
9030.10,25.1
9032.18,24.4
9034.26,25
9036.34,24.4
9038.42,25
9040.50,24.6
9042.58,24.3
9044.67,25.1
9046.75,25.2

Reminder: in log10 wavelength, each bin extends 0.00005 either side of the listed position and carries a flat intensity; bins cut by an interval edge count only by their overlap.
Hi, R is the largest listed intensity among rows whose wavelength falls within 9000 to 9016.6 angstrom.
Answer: 25.6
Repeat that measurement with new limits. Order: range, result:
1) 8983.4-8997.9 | 26.3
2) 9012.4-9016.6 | 24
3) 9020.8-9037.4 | 25.1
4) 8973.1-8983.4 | 26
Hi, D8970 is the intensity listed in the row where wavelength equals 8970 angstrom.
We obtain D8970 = 24.9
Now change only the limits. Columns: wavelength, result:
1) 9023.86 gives 24.7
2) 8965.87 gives 25.3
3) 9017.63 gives 23.8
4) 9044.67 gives 25.1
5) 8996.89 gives 25.5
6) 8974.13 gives 25.7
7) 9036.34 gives 24.4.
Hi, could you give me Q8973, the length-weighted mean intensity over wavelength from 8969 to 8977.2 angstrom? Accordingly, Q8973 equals 24.9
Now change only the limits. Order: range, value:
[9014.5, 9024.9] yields 24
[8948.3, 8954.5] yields 25.3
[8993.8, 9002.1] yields 25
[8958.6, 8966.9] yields 25.7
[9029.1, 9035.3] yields 24.8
